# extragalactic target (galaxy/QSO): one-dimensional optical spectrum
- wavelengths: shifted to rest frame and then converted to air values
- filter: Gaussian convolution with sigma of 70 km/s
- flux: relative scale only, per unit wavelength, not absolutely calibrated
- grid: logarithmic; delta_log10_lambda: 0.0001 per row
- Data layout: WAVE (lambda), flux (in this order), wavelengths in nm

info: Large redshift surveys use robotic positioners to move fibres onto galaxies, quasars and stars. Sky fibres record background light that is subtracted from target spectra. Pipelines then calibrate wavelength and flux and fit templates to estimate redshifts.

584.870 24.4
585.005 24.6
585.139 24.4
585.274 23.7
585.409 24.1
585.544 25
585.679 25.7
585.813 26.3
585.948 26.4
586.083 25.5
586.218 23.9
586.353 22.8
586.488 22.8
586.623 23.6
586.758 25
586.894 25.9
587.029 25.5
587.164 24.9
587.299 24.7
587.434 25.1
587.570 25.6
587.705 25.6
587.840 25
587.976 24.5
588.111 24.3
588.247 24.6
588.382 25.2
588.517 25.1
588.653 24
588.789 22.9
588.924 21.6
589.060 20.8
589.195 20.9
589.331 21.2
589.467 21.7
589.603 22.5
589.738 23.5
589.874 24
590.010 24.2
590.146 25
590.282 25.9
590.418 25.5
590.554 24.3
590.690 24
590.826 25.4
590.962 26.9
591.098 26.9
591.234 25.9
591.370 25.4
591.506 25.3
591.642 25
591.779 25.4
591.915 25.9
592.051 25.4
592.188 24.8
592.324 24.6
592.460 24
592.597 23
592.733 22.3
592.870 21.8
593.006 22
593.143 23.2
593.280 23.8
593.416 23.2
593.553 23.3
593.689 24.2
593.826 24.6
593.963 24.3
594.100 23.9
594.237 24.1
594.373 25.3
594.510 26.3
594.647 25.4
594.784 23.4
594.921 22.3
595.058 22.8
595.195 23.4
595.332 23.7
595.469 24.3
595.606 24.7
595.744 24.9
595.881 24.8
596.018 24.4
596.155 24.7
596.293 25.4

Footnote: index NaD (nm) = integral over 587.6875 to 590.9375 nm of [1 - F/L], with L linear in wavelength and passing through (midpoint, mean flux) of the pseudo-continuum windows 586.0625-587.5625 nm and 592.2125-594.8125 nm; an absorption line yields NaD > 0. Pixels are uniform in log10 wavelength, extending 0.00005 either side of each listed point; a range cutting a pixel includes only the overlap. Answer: 0.06 nm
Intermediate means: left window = 24.5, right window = 23.9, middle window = 23.8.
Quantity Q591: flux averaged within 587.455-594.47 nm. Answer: 24.2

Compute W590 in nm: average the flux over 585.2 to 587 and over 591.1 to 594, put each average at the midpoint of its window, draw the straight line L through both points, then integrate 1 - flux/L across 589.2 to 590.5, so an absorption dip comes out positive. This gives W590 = 0.04 nm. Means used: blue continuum 24.7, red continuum 24.2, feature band 23.6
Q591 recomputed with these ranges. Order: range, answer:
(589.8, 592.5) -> 25.2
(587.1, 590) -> 23.7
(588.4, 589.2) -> 22.9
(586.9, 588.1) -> 25.1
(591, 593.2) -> 24.5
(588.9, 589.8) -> 21.7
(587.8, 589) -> 24.1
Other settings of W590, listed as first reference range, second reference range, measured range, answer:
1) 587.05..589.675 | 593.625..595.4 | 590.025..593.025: -0.11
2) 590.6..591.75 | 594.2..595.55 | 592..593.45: 0.09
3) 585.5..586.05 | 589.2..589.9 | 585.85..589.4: 0.00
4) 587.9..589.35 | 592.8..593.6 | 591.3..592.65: -0.11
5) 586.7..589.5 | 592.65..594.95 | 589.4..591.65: -0.08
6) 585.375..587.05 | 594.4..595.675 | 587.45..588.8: -0.01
